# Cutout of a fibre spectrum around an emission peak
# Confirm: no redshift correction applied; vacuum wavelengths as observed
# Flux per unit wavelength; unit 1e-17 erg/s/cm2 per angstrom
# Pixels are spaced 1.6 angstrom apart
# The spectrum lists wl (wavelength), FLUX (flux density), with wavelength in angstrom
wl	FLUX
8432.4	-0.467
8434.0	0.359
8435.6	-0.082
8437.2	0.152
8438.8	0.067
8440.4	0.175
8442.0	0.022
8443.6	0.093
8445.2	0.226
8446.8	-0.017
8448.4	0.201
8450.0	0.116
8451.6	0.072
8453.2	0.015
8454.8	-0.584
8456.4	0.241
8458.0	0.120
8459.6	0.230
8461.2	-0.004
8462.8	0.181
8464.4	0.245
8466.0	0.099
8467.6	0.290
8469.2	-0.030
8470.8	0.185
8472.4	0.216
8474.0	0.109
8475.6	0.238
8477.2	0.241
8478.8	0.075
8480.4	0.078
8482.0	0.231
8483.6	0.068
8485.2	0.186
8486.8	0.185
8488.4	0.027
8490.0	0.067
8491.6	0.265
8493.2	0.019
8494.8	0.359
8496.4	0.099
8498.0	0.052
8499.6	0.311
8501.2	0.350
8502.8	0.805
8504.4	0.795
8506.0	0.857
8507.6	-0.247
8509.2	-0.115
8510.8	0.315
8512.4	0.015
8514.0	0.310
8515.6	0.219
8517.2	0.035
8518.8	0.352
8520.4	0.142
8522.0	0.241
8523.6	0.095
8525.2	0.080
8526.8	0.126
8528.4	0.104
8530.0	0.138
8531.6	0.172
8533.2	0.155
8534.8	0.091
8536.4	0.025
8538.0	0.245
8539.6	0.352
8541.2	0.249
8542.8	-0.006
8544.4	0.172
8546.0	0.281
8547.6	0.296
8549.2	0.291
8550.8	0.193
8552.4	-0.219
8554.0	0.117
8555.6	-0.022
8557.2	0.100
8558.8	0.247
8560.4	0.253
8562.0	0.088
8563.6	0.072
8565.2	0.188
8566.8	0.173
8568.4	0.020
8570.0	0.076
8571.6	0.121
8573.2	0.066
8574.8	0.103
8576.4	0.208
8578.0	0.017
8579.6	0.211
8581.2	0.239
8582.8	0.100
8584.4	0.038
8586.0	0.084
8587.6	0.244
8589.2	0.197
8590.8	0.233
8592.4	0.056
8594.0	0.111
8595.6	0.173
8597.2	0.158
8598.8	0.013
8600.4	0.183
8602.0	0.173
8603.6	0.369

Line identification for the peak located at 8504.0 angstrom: [O III] 5007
